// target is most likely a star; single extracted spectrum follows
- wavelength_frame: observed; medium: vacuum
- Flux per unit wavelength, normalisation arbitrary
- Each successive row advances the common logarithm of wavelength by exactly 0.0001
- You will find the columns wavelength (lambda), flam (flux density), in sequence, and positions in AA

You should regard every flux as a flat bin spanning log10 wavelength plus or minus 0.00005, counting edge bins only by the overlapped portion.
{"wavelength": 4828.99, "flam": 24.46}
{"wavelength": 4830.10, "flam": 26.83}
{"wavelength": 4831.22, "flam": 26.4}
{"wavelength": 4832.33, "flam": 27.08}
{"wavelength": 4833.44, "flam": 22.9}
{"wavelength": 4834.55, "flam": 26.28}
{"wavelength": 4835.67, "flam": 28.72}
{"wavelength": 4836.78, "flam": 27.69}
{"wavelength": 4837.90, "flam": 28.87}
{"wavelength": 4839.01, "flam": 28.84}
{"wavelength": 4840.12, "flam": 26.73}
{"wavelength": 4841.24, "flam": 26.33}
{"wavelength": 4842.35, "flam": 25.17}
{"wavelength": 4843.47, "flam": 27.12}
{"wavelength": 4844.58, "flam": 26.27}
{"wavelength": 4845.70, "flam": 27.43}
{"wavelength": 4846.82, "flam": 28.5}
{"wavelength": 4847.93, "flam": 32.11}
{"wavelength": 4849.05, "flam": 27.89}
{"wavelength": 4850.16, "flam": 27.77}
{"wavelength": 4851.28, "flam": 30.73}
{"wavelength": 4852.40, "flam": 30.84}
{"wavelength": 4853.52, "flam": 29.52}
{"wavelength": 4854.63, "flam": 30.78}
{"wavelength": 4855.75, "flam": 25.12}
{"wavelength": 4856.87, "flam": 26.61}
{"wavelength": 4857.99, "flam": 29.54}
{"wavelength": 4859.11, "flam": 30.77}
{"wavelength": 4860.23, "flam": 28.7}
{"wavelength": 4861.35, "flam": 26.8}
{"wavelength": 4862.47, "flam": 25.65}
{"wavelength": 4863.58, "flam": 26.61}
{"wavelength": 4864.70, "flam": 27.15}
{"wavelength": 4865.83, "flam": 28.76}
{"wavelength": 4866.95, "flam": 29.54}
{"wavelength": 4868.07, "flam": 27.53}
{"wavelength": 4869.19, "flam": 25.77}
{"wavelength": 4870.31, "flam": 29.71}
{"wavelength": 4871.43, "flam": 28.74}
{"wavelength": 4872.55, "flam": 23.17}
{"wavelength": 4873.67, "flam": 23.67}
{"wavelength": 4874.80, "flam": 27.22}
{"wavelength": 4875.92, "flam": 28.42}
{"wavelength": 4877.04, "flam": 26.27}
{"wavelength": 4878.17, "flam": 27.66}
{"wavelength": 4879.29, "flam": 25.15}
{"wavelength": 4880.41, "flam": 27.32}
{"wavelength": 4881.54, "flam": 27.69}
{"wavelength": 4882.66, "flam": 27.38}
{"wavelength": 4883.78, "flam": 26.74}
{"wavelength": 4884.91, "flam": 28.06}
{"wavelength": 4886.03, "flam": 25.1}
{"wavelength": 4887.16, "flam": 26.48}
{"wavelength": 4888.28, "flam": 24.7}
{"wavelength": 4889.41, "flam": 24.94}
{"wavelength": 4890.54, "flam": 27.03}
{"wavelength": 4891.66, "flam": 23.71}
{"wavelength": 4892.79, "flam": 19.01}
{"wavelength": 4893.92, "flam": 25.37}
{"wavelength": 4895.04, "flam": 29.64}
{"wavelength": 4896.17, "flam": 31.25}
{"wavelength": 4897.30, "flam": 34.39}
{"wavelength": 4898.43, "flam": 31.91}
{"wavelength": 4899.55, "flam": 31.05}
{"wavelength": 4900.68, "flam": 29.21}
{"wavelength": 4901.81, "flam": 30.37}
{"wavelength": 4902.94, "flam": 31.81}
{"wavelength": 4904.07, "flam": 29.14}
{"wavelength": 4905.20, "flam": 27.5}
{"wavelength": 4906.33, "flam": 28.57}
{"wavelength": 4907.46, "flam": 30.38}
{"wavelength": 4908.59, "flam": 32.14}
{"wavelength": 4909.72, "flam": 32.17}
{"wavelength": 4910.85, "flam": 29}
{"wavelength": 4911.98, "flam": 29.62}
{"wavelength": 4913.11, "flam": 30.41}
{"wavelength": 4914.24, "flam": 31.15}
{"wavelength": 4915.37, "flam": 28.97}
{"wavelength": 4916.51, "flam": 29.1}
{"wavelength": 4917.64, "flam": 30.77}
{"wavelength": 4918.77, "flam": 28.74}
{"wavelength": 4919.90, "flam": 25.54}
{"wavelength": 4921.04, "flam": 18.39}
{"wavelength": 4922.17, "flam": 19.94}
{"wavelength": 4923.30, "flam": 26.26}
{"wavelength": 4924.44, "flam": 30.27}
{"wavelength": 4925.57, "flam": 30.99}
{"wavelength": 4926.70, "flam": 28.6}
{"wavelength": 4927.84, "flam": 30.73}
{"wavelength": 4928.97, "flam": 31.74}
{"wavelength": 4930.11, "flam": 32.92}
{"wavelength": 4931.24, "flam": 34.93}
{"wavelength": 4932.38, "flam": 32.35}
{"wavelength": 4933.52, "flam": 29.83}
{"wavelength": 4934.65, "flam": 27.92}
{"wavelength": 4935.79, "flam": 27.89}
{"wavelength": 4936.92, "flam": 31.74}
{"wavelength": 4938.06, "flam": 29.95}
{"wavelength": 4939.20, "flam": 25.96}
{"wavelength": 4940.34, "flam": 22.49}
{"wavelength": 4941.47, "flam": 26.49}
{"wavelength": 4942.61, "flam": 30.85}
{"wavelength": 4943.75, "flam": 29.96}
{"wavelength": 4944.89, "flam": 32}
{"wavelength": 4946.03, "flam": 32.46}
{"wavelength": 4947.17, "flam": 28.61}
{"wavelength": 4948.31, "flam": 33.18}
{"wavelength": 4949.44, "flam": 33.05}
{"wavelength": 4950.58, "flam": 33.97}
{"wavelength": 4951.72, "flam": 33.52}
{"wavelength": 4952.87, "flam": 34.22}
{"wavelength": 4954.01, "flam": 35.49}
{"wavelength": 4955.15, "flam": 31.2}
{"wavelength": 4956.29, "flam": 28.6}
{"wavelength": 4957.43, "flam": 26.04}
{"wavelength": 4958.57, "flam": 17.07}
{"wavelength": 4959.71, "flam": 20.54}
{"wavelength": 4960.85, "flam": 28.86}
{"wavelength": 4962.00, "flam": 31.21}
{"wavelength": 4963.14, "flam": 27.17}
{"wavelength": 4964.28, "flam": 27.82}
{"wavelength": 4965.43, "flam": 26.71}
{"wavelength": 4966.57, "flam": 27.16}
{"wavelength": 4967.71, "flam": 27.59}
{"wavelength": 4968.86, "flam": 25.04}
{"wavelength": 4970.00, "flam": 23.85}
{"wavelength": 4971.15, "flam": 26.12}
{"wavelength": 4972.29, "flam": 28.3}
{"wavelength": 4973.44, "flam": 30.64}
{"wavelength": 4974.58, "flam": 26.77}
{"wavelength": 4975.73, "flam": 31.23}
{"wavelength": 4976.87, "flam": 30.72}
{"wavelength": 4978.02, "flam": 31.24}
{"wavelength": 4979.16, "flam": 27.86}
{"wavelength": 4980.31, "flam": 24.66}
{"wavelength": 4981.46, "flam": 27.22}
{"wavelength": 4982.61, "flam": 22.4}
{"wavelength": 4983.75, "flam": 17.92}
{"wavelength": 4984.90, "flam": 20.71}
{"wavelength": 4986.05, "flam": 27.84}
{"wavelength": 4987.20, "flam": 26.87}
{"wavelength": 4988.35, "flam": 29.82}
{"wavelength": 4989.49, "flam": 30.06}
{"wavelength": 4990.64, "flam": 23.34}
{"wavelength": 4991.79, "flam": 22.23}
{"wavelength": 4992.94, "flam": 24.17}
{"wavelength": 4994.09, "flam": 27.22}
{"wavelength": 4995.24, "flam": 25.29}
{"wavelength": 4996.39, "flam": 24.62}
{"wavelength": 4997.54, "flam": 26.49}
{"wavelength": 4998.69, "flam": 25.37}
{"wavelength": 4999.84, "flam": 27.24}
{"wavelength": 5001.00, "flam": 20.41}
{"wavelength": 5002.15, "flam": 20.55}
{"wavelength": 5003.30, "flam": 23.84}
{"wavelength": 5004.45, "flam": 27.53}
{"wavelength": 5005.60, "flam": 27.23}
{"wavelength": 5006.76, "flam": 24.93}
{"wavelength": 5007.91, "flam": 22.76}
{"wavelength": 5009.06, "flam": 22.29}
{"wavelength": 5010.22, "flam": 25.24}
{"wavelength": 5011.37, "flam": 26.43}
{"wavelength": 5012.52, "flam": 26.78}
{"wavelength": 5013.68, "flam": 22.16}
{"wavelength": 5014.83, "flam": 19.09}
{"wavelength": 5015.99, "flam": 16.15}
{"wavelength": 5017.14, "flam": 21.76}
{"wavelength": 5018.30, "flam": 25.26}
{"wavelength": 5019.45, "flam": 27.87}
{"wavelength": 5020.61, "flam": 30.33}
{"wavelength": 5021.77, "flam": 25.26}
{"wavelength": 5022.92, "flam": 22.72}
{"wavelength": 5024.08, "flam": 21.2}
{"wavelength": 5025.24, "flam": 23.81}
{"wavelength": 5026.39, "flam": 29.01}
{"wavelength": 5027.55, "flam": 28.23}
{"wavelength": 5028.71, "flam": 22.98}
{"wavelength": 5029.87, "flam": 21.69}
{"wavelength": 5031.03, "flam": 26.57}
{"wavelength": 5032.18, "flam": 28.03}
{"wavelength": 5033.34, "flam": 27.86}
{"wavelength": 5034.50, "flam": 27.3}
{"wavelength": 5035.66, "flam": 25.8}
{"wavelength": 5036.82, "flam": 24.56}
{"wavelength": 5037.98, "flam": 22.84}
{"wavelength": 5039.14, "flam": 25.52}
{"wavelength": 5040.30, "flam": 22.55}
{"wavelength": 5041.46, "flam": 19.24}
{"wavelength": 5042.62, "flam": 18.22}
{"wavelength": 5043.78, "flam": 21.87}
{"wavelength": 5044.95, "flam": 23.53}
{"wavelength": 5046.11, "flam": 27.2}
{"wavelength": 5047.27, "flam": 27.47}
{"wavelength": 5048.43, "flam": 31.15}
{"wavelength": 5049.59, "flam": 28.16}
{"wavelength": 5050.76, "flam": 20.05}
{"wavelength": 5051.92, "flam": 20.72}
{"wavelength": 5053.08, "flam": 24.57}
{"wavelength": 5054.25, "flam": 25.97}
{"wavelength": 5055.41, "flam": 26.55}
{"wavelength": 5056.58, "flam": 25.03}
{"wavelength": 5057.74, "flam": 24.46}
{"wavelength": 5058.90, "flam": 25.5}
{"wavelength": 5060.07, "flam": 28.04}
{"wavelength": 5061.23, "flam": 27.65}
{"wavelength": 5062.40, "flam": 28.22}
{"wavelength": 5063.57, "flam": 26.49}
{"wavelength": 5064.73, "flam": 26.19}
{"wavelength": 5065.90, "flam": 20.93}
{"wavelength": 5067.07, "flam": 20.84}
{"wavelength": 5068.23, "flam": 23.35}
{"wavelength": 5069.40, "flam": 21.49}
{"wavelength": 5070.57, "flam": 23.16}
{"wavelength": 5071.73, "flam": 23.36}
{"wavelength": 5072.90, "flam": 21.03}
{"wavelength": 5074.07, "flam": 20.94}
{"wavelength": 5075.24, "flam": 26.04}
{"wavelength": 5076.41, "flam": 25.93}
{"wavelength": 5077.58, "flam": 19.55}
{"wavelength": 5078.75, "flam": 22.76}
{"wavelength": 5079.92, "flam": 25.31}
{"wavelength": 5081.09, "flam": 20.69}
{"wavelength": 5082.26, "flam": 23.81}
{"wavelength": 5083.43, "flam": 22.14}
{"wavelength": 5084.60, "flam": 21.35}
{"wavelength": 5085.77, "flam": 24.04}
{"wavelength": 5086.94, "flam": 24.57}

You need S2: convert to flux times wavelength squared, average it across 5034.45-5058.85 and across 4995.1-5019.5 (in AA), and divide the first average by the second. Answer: 1.03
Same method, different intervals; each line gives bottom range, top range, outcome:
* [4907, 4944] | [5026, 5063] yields 0.91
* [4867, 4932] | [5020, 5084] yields 0.92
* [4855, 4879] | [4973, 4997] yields 1.01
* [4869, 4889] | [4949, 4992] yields 1.07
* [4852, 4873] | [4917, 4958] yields 1.09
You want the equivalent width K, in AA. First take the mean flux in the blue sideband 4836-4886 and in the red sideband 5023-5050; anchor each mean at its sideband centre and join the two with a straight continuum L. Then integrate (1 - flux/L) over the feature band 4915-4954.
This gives -4.6 AA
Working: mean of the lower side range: 27.7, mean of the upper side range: 24.9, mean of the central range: 29.6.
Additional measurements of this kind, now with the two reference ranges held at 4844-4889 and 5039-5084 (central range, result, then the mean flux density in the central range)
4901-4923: -1.51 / 28.6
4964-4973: -0.31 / 26.6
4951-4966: -1.45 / 28.4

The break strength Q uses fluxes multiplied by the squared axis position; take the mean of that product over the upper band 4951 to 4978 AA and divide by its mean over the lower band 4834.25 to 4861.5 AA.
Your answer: 1.05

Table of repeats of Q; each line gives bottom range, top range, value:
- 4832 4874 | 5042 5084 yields 0.95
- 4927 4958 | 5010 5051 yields 0.83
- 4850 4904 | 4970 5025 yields 0.95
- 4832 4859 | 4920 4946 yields 1.07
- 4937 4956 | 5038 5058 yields 0.82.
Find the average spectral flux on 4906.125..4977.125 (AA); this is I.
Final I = 29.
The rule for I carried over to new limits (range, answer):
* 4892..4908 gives 29.2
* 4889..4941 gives 28.8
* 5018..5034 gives 25.8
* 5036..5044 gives 22.2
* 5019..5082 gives 24.5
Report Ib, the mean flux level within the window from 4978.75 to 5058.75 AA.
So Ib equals 24.7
